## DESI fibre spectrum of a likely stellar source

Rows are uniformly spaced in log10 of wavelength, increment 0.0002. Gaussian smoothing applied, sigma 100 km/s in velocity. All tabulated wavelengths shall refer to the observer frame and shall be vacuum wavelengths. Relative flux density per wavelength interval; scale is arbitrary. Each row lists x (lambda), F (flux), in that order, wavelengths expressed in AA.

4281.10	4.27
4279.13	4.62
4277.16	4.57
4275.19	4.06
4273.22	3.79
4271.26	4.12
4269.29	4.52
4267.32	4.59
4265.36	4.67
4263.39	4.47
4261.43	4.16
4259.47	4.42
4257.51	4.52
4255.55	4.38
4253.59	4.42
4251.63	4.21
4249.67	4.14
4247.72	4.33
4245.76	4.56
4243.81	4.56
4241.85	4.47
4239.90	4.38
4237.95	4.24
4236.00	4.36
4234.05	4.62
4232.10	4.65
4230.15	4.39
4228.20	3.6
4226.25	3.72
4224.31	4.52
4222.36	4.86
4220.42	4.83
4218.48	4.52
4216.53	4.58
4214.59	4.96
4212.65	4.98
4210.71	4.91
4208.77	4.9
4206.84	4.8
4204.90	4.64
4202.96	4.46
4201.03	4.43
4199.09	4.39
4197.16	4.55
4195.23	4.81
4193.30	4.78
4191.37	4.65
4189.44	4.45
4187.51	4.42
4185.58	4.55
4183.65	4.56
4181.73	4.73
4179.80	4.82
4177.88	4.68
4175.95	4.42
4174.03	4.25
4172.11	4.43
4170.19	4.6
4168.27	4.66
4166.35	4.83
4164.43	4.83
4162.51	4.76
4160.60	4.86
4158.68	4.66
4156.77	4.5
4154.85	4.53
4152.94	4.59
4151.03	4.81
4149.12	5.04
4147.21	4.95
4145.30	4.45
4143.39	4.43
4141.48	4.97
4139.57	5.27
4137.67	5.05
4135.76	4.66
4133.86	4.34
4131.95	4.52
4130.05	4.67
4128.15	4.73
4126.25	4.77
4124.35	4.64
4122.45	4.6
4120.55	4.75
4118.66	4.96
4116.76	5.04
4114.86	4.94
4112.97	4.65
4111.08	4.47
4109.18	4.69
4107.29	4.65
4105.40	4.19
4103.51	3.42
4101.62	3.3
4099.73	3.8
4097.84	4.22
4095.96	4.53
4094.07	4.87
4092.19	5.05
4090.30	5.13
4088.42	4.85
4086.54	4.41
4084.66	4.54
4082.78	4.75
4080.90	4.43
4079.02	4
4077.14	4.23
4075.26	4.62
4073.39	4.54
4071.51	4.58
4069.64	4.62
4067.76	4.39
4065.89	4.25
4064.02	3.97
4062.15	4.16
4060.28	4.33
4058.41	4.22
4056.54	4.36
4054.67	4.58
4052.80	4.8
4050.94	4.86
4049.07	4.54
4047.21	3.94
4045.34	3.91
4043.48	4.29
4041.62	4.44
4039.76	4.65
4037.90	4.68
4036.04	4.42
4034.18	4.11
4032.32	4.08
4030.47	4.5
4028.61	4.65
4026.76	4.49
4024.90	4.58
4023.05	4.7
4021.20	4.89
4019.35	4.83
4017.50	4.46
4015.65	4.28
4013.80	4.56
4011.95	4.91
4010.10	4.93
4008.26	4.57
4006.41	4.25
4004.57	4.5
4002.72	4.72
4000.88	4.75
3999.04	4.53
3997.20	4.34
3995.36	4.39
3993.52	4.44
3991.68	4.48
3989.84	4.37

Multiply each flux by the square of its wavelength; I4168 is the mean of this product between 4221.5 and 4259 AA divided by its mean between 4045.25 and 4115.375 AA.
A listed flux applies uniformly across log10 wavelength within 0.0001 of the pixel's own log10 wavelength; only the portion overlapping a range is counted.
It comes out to 1.07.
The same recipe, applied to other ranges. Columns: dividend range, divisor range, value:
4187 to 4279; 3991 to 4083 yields 1.10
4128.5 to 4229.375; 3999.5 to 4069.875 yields 1.11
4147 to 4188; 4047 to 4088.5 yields 1.10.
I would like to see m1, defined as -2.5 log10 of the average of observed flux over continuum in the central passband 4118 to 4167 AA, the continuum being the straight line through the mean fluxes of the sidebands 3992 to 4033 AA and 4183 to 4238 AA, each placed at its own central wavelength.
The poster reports -0.04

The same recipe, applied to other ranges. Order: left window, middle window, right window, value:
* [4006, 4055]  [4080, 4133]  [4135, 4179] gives 0.02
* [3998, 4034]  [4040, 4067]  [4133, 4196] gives 0.06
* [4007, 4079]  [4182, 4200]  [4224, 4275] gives -0.05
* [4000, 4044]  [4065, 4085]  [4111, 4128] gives 0.05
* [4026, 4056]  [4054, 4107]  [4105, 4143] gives 0.05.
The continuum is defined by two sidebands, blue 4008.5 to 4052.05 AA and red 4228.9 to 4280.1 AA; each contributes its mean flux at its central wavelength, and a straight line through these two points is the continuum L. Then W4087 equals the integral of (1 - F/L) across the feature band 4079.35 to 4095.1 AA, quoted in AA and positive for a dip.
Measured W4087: -0.9 AA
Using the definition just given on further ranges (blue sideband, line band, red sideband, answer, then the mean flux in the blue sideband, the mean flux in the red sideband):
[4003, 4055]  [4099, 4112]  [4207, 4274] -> 1.2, 4.52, 4.46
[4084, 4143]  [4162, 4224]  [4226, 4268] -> -2.7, 4.6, 4.37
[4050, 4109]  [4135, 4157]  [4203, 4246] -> -1.5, 4.41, 4.54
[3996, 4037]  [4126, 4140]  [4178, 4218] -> -0.3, 4.55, 4.67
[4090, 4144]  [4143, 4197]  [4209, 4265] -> -1.3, 4.59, 4.46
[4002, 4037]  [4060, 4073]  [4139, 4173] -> 0.8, 4.55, 4.73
